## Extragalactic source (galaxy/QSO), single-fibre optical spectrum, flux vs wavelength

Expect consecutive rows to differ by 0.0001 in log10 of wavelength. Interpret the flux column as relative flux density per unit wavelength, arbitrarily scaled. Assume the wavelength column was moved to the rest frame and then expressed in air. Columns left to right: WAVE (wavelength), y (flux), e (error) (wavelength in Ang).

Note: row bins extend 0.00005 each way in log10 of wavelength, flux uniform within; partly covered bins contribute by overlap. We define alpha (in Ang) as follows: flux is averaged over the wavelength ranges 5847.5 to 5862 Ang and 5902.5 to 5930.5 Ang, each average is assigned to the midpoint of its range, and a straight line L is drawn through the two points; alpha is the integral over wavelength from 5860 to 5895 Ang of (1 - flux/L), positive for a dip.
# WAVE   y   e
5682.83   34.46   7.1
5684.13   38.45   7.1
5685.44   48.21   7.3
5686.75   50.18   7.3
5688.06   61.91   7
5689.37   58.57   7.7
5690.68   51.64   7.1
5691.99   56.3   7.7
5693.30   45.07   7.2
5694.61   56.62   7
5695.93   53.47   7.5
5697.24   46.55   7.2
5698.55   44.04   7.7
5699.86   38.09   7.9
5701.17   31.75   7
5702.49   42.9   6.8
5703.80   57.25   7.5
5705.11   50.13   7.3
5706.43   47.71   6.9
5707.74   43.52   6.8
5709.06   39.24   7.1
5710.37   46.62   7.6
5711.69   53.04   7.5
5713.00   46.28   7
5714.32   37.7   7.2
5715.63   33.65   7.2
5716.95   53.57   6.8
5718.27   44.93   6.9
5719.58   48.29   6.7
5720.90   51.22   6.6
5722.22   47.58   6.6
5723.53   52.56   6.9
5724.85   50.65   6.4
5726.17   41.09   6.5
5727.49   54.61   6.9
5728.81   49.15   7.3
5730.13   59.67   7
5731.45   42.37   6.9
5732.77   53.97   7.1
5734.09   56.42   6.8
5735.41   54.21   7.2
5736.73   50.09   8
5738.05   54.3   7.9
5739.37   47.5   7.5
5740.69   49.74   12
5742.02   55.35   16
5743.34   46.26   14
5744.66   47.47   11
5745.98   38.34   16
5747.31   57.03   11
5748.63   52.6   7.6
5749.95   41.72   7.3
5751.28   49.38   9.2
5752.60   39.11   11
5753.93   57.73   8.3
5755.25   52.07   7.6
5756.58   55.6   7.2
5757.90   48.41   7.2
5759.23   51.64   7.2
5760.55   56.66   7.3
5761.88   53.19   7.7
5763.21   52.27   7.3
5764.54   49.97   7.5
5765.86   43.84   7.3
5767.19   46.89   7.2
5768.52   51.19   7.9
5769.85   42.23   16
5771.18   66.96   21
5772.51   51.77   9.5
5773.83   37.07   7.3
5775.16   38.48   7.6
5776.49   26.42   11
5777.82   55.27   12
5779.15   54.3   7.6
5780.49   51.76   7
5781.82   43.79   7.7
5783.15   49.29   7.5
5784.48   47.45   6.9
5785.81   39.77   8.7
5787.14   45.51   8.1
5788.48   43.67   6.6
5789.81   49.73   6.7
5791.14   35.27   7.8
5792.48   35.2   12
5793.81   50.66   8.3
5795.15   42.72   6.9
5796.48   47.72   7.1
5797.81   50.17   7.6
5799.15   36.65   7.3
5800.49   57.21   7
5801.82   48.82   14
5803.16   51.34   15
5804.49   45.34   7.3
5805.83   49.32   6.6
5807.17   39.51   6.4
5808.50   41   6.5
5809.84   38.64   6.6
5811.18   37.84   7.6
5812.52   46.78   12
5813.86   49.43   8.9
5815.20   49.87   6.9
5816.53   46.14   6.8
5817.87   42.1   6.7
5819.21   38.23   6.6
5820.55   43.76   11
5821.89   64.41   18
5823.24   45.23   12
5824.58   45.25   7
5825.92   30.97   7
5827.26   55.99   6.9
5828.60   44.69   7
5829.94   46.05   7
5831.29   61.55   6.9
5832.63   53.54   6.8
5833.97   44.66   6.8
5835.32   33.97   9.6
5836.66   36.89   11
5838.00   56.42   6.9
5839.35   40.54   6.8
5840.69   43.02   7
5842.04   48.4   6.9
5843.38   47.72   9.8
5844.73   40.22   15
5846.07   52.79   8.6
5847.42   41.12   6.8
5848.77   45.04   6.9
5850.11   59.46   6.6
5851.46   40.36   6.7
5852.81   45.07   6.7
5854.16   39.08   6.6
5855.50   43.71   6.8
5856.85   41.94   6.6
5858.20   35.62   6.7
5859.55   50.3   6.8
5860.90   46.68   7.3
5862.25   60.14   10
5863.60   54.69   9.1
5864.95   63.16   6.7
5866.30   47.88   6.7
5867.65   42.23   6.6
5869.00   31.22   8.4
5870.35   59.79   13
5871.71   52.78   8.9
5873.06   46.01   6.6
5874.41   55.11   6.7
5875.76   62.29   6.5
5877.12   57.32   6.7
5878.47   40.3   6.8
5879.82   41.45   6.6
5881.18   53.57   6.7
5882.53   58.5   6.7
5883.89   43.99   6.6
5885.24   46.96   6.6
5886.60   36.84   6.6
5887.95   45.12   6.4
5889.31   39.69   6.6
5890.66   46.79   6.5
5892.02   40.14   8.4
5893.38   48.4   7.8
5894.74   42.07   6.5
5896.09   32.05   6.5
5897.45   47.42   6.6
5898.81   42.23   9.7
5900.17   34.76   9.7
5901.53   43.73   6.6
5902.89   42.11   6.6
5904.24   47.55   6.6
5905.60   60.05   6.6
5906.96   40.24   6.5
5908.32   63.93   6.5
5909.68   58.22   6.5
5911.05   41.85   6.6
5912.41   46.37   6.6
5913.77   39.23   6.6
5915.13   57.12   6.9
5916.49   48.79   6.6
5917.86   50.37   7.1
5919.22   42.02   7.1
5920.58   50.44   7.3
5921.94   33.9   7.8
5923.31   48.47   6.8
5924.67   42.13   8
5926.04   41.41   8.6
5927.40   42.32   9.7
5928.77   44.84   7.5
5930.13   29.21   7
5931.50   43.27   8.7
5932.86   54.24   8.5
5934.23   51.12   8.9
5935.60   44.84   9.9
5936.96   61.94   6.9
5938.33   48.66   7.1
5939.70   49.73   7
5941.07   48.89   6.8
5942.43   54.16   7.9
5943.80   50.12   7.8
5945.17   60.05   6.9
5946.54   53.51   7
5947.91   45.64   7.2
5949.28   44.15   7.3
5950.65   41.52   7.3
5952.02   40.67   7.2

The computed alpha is -2.4 Ang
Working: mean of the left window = 45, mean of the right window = 46.5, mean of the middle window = 48.7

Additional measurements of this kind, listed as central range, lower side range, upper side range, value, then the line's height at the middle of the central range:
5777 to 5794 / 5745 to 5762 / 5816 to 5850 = 0.9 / 48.5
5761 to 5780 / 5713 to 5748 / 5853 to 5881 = 0.4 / 49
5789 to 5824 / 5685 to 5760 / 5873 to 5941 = 1.8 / 47.9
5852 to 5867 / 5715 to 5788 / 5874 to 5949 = -0.1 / 47.7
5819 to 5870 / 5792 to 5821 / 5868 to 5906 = -1.1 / 45.6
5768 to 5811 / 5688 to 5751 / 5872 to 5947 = 2.2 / 48.1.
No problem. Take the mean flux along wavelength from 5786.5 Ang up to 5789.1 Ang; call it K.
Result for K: 44.5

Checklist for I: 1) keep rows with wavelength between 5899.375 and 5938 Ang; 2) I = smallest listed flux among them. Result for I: 29.21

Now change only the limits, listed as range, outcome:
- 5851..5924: 31.22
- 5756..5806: 26.42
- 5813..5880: 30.97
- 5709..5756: 33.65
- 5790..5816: 35.2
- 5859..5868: 42.23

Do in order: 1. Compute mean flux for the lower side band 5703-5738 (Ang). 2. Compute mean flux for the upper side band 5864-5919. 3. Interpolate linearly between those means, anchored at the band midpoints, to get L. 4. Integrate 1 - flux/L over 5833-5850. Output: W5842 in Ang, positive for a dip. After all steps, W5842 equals 1.0 Ang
